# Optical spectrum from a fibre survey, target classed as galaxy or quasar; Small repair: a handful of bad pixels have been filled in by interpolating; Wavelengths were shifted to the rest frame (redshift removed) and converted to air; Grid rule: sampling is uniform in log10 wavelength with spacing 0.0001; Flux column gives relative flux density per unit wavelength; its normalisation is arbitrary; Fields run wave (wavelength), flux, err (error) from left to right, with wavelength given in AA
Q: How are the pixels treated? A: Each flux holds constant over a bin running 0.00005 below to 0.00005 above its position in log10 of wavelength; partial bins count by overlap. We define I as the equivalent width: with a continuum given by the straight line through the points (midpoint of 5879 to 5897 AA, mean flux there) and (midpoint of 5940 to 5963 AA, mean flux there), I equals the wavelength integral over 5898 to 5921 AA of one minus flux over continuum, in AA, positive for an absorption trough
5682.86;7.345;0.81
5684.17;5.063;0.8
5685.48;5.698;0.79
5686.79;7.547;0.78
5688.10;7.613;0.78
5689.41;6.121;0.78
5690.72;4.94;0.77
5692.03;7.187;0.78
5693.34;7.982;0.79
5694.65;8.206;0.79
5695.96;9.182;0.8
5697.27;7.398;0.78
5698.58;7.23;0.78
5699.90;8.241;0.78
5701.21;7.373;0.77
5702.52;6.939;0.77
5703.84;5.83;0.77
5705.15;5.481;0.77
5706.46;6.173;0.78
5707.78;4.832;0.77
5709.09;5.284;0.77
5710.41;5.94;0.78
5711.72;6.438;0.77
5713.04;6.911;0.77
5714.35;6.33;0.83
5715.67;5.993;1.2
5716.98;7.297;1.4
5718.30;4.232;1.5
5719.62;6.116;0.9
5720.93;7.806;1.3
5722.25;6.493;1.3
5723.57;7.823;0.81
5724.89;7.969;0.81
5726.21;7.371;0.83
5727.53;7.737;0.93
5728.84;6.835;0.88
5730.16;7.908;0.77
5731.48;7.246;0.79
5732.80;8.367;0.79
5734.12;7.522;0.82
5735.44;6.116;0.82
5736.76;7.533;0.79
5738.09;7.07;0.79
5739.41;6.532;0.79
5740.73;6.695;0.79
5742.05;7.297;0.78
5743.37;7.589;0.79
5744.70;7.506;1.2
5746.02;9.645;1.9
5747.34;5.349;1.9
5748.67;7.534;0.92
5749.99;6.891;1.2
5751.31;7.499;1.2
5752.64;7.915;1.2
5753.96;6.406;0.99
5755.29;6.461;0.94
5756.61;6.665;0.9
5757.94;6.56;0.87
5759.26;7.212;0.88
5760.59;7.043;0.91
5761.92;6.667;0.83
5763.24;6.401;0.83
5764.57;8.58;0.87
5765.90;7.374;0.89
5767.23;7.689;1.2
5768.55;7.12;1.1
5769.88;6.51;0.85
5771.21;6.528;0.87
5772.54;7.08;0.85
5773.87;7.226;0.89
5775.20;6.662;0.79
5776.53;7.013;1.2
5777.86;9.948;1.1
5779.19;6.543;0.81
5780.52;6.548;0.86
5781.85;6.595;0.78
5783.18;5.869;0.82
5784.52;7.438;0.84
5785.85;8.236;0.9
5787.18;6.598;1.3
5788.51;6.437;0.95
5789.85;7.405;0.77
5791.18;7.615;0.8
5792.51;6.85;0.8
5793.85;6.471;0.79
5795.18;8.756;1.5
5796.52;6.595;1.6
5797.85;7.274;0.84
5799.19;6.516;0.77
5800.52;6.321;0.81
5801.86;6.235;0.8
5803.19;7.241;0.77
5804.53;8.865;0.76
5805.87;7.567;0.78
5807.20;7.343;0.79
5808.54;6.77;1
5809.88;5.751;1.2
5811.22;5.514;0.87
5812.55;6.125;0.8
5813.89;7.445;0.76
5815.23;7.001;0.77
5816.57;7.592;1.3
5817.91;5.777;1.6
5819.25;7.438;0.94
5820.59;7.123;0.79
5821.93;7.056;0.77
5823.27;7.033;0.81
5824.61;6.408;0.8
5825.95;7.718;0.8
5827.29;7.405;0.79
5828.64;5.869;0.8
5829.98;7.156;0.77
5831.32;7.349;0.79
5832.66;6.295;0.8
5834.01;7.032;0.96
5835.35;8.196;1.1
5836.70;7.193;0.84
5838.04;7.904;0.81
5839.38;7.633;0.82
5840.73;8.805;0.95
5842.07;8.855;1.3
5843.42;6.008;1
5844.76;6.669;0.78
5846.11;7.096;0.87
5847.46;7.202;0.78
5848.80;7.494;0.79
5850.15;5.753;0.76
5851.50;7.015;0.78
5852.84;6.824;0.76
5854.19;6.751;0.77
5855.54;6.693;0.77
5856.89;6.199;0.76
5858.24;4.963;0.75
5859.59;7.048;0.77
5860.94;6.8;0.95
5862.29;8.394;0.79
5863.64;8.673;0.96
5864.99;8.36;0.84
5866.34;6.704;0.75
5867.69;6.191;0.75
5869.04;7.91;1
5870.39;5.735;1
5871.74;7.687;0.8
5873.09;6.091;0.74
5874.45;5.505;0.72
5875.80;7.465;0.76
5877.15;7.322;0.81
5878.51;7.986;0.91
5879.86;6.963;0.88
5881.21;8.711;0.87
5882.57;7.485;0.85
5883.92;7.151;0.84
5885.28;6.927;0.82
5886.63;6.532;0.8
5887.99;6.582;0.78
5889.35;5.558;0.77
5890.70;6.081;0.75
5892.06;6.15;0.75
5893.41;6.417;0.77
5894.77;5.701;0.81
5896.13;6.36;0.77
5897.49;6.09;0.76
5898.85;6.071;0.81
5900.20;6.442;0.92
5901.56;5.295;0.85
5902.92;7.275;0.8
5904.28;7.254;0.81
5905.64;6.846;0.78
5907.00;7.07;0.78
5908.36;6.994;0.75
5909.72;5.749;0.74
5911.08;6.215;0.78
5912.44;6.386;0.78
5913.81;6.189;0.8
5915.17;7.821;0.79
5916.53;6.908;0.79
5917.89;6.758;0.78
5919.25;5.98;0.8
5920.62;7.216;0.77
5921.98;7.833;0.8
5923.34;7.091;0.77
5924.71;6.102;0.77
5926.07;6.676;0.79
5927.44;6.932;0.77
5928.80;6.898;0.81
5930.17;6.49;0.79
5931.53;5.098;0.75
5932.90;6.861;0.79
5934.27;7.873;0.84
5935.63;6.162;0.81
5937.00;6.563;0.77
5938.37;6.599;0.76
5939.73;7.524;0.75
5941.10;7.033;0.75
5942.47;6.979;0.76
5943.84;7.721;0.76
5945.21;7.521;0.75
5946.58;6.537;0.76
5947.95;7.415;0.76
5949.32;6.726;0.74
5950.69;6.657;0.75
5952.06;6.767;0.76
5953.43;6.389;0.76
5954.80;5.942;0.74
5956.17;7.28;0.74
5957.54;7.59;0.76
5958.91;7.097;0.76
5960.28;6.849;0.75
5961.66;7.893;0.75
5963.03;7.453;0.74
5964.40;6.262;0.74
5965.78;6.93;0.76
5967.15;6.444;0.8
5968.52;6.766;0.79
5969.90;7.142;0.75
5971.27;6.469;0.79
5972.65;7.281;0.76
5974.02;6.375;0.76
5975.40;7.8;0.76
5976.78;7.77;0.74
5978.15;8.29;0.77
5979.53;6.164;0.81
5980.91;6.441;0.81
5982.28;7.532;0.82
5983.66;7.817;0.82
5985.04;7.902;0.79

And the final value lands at 0.65 AA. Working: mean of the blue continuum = 6.67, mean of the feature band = 6.6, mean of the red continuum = 7.04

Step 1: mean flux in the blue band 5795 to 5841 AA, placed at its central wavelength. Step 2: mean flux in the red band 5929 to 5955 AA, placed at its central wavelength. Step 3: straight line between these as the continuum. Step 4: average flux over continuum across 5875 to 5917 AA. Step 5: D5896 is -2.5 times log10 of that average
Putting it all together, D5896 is 0.03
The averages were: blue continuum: 7.06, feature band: 6.7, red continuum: 6.8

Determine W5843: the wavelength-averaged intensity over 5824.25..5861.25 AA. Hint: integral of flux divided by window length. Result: 7.02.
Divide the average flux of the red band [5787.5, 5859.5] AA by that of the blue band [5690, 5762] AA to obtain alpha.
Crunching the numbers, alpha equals 1.00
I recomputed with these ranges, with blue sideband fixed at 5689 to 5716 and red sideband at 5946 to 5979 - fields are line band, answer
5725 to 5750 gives -2.2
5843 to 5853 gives 0.1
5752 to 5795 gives -1.9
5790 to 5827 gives -1.0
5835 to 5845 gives -1.2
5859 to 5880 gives -0.9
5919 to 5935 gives 0.4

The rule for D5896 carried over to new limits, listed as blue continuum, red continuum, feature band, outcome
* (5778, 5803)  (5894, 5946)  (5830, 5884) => -0.05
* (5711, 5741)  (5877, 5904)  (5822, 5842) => -0.09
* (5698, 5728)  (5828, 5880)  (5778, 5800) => -0.03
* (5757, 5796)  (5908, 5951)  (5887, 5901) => 0.12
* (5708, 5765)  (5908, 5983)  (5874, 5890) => -0.02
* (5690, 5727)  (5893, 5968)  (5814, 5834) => -0.03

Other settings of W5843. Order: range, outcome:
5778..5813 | 6.95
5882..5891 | 6.63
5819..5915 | 6.9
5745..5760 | 7.11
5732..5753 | 7.31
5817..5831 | 6.92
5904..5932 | 6.7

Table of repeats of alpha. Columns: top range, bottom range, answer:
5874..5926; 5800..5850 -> 0.95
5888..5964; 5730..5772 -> 0.94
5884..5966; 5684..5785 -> 0.96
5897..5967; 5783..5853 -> 0.96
